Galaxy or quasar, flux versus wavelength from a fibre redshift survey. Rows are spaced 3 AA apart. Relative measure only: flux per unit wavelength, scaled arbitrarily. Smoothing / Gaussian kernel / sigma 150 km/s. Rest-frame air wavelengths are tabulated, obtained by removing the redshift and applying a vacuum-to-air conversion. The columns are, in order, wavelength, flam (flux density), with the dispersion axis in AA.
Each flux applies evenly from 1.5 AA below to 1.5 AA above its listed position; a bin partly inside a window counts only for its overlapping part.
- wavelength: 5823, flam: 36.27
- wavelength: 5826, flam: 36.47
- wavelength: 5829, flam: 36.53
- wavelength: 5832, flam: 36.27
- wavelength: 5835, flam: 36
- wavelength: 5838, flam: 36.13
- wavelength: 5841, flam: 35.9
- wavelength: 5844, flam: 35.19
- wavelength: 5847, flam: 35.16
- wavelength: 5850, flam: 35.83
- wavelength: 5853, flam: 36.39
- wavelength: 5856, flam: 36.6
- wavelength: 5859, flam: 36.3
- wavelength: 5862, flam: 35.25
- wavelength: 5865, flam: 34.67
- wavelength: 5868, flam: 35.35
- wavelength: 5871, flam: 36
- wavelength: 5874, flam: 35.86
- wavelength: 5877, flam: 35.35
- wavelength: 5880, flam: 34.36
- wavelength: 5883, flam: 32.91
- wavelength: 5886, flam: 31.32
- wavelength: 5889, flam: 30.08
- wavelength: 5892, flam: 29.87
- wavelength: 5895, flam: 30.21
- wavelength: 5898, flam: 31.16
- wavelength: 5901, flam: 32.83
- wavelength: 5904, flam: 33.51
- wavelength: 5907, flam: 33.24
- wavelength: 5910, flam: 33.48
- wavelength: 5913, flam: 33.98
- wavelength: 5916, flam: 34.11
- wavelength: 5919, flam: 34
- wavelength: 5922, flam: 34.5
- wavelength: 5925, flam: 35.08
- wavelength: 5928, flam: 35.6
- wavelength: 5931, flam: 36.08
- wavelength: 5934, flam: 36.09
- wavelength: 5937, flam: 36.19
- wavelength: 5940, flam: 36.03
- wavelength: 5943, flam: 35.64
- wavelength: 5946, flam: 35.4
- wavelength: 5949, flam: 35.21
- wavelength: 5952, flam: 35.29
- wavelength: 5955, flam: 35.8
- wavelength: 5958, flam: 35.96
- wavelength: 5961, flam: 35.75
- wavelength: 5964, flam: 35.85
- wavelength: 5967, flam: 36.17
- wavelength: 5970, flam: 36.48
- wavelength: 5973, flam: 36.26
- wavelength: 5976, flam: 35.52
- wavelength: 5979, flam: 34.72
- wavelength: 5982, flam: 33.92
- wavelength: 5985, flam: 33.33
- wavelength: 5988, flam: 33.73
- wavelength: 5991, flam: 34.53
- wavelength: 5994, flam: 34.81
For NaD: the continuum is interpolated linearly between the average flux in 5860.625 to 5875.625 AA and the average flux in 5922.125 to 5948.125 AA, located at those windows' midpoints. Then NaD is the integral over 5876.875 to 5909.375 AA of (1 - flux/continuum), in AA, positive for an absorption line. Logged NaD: 3.1 AA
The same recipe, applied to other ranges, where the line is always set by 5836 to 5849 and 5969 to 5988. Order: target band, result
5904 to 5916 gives 0.6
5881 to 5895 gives 1.7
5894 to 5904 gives 1.0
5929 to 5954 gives -0.5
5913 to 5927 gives 0.3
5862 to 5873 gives 0.0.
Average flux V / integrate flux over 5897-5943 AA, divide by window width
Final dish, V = 34.5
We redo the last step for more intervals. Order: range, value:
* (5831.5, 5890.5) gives 35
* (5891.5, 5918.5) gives 32.6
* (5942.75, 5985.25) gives 35.5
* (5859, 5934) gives 33.8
